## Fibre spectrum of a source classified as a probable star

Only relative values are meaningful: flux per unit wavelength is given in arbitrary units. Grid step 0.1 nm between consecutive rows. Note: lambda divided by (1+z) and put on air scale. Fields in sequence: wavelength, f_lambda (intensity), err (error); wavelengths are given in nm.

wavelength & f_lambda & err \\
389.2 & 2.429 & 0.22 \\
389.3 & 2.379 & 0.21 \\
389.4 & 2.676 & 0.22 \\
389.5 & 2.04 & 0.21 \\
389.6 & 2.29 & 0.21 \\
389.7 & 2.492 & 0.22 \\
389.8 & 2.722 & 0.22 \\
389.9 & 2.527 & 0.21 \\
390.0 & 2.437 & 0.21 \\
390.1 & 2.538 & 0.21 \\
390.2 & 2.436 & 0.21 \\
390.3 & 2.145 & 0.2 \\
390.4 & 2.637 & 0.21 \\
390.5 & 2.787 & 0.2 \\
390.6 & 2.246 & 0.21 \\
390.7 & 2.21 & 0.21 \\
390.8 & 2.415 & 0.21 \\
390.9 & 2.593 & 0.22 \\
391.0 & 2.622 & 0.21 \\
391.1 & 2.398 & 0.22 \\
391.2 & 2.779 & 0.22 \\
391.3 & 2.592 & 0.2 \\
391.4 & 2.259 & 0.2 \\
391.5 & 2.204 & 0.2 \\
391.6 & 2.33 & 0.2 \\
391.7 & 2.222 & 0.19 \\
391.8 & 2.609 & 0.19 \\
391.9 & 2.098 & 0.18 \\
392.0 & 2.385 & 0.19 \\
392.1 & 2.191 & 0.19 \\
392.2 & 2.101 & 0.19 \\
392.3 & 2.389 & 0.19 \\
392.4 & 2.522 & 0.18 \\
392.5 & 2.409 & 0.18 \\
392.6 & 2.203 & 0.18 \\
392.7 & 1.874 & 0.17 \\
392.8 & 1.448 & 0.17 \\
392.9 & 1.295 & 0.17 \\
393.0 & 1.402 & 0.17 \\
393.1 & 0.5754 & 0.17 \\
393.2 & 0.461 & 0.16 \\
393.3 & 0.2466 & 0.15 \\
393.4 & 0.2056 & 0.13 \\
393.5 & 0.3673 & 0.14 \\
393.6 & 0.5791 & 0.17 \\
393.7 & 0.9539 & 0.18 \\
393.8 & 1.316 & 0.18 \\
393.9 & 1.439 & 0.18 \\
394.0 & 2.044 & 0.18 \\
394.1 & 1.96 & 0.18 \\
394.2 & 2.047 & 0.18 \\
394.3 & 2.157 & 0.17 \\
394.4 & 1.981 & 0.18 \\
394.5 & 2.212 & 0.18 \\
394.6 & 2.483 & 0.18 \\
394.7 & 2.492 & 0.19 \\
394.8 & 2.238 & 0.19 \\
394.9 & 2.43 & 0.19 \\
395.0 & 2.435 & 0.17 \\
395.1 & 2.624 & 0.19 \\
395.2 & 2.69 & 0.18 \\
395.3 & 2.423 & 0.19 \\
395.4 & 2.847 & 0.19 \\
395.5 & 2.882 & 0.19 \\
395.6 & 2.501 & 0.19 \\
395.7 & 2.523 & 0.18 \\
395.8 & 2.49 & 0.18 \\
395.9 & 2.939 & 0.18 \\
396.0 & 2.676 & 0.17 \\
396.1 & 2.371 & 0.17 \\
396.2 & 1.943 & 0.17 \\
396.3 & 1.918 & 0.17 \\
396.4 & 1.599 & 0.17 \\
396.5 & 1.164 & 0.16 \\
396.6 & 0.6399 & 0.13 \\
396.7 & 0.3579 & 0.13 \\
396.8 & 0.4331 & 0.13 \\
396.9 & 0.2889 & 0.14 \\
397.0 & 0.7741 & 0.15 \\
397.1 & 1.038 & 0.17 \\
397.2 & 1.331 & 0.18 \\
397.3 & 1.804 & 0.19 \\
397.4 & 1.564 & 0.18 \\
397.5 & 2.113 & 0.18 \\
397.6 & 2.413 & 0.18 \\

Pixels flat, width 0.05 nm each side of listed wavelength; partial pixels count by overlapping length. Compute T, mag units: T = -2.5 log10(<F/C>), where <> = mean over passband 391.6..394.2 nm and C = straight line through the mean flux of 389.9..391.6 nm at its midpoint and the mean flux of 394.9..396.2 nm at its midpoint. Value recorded 0.49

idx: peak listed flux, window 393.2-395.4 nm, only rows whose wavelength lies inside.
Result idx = 2.847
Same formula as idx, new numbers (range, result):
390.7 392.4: 2.779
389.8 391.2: 2.787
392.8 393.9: 1.448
